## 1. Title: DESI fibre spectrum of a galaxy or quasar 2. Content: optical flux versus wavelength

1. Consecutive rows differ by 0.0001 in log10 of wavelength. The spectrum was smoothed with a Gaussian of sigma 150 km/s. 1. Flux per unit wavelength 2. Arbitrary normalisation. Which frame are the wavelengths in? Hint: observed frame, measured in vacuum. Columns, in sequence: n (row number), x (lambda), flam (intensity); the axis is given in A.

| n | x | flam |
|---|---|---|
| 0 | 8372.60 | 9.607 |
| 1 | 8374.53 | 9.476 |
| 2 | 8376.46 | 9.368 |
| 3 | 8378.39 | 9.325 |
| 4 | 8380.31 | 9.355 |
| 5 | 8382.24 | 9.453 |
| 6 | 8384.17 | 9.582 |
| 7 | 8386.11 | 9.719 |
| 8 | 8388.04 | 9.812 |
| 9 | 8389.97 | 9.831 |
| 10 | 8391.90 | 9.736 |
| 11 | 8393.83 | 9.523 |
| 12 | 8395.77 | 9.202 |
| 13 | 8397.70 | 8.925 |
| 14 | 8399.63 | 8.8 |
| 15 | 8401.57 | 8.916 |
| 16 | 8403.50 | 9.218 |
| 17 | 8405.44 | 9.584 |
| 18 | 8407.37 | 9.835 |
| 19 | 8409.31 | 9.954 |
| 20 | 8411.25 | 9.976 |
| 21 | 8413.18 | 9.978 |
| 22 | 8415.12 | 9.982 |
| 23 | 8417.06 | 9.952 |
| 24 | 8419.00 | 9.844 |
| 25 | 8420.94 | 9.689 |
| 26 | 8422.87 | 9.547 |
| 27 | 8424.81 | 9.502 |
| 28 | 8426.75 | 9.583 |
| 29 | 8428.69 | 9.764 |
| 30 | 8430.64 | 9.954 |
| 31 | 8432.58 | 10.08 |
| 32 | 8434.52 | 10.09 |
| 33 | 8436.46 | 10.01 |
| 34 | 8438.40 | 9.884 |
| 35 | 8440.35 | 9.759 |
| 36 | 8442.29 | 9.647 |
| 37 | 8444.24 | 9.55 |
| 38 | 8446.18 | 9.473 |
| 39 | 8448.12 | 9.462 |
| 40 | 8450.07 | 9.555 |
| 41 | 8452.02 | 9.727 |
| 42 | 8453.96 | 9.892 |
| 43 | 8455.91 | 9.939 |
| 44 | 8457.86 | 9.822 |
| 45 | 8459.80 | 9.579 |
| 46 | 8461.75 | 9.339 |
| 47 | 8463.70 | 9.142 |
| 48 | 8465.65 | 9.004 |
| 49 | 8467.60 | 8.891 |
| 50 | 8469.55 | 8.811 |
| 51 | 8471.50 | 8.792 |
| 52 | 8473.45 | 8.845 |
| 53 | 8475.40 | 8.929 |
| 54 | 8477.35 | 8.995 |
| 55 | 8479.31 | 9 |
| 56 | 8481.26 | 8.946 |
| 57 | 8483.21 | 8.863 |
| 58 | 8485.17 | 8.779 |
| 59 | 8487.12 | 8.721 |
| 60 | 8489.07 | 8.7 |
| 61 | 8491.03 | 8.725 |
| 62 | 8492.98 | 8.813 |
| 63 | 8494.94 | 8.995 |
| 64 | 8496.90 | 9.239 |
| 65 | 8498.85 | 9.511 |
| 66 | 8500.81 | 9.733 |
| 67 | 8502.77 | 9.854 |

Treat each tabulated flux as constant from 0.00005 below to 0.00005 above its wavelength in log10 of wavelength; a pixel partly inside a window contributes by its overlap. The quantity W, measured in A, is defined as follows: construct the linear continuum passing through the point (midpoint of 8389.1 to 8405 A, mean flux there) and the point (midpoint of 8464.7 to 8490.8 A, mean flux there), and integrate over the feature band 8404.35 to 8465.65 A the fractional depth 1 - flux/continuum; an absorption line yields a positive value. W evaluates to -4.4 A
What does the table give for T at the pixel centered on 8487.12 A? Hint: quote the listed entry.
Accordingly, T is 8.721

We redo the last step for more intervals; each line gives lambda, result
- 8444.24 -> 9.55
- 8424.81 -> 9.502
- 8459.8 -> 9.579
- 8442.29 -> 9.647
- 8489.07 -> 8.7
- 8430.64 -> 9.954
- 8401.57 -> 8.916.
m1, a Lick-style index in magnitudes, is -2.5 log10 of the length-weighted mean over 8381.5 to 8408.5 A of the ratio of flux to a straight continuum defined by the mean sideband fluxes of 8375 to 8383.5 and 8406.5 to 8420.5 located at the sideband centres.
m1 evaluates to 0.02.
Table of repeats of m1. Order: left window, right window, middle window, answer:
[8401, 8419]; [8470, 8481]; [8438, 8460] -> -0.05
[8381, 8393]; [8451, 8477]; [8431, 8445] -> -0.05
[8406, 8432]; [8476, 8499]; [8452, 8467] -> -0.03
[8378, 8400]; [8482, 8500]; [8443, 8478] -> -0.03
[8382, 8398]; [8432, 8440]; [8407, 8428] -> 0.00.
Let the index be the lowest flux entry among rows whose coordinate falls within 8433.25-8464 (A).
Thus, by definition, 9.142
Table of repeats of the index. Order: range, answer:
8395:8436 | 8.8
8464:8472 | 8.792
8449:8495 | 8.7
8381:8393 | 9.453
